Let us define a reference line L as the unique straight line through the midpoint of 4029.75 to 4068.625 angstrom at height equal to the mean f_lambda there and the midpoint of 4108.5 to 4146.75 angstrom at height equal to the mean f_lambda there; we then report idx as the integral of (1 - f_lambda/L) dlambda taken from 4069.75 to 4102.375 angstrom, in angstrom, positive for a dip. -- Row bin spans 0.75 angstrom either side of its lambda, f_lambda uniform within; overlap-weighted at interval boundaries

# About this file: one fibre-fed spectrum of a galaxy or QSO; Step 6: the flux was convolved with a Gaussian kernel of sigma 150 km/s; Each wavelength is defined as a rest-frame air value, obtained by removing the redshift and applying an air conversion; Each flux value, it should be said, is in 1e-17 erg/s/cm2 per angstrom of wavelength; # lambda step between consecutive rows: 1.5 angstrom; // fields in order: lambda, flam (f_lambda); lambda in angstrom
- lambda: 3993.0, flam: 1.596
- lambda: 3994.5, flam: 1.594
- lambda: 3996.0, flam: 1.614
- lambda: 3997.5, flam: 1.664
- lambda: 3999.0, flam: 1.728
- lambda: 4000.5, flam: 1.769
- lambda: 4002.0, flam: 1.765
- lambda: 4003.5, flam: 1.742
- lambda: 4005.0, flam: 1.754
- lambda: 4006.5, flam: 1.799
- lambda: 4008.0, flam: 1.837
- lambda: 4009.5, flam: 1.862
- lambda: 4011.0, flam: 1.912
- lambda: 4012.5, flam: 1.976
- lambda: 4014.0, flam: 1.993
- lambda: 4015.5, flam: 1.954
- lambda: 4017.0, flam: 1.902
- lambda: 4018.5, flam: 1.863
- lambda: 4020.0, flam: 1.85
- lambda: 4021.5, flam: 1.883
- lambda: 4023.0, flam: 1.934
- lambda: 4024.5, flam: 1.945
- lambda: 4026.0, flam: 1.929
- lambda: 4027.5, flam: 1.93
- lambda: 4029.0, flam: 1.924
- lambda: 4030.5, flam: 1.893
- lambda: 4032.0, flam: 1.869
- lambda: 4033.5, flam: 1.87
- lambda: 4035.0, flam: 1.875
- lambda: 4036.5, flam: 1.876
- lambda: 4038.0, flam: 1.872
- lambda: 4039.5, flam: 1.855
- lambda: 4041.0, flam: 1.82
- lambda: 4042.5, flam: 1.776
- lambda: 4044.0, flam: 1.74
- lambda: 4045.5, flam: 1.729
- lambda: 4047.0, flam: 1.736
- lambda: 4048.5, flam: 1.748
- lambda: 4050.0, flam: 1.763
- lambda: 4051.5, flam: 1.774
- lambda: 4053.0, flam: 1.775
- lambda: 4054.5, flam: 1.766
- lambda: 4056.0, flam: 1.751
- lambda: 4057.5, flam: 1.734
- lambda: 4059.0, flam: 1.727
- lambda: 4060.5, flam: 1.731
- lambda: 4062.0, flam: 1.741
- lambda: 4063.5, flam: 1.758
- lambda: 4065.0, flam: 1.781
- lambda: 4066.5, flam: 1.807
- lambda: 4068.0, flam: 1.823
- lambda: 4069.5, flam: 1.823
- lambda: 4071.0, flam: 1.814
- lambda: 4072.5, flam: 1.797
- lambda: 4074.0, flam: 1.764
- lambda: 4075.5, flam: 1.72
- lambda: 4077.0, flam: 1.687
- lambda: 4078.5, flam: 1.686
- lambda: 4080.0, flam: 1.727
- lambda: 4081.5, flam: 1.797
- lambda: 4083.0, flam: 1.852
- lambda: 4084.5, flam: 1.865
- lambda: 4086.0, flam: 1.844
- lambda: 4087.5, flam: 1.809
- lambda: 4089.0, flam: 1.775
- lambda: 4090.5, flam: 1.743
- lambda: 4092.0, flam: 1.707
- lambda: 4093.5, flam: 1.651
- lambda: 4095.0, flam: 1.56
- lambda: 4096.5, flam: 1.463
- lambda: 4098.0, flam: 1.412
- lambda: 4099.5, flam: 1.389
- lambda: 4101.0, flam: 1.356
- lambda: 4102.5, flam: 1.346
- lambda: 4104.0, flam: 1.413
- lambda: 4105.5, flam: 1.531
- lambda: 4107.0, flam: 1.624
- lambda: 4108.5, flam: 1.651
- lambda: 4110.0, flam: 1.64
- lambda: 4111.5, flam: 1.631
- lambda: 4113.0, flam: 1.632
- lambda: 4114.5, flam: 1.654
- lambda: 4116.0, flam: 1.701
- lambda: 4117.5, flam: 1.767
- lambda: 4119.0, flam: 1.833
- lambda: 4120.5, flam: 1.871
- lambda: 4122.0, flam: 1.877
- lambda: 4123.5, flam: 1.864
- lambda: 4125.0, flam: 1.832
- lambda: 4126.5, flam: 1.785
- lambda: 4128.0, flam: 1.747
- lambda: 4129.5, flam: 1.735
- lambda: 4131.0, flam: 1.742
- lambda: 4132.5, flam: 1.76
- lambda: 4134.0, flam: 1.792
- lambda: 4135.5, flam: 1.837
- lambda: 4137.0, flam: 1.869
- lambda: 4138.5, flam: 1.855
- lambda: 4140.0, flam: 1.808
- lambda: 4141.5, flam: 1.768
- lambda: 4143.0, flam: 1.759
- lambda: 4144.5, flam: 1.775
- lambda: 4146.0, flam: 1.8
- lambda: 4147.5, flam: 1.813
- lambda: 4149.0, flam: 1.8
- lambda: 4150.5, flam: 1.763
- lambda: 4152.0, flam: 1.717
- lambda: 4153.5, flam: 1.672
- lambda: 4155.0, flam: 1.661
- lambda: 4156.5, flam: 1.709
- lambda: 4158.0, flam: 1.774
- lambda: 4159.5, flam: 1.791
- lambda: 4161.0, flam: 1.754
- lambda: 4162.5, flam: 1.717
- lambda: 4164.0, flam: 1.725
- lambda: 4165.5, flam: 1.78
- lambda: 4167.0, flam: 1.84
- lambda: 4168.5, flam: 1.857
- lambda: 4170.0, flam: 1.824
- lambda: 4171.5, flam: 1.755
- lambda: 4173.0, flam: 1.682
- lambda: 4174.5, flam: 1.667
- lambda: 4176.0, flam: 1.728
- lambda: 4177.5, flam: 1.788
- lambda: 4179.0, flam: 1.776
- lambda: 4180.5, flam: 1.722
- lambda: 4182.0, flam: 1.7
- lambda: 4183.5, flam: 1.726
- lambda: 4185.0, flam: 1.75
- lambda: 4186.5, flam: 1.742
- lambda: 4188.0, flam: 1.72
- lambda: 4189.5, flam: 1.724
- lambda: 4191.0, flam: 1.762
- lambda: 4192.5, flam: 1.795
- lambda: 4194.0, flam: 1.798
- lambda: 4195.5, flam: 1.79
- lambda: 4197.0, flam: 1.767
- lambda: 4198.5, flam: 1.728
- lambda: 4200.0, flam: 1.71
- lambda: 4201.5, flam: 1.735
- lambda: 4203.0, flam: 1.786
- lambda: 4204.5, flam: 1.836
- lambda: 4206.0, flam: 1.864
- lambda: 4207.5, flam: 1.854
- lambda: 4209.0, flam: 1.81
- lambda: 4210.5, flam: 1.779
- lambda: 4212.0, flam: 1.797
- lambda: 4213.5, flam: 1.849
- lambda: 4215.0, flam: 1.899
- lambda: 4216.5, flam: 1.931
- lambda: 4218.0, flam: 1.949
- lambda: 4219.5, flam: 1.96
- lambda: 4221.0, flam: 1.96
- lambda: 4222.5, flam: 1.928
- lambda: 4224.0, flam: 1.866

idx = 1.83 angstrom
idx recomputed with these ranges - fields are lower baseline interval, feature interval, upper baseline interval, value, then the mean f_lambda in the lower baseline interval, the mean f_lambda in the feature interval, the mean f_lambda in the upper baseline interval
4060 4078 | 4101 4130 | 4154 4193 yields 1.28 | 1.77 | 1.68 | 1.75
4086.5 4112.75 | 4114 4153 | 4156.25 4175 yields -2.79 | 1.57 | 1.79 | 1.76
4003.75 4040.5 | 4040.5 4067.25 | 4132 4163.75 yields 1.44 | 1.89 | 1.76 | 1.77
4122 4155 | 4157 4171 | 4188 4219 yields 0.08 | 1.78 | 1.78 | 1.81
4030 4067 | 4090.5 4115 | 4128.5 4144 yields 3.35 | 1.79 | 1.55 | 1.79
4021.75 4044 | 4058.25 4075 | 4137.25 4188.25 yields 0.63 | 1.88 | 1.78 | 1.76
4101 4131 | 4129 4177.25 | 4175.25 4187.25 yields -1.41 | 1.68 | 1.77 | 1.74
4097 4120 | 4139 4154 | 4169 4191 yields -0.99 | 1.57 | 1.77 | 1.74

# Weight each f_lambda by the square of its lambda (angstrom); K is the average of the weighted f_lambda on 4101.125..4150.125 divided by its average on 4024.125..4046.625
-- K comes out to 0.97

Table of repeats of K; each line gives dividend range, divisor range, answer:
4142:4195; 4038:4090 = 1.04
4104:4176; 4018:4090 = 1.01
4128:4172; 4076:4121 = 1.10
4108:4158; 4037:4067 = 1.04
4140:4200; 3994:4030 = 1.03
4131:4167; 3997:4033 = 1.01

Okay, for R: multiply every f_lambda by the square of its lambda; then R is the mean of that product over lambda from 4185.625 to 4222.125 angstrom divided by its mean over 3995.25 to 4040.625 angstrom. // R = 1.07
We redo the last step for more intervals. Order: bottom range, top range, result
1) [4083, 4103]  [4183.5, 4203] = 1.13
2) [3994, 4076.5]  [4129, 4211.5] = 1.04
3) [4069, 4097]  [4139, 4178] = 1.05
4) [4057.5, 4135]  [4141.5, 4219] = 1.08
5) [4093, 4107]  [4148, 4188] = 1.23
